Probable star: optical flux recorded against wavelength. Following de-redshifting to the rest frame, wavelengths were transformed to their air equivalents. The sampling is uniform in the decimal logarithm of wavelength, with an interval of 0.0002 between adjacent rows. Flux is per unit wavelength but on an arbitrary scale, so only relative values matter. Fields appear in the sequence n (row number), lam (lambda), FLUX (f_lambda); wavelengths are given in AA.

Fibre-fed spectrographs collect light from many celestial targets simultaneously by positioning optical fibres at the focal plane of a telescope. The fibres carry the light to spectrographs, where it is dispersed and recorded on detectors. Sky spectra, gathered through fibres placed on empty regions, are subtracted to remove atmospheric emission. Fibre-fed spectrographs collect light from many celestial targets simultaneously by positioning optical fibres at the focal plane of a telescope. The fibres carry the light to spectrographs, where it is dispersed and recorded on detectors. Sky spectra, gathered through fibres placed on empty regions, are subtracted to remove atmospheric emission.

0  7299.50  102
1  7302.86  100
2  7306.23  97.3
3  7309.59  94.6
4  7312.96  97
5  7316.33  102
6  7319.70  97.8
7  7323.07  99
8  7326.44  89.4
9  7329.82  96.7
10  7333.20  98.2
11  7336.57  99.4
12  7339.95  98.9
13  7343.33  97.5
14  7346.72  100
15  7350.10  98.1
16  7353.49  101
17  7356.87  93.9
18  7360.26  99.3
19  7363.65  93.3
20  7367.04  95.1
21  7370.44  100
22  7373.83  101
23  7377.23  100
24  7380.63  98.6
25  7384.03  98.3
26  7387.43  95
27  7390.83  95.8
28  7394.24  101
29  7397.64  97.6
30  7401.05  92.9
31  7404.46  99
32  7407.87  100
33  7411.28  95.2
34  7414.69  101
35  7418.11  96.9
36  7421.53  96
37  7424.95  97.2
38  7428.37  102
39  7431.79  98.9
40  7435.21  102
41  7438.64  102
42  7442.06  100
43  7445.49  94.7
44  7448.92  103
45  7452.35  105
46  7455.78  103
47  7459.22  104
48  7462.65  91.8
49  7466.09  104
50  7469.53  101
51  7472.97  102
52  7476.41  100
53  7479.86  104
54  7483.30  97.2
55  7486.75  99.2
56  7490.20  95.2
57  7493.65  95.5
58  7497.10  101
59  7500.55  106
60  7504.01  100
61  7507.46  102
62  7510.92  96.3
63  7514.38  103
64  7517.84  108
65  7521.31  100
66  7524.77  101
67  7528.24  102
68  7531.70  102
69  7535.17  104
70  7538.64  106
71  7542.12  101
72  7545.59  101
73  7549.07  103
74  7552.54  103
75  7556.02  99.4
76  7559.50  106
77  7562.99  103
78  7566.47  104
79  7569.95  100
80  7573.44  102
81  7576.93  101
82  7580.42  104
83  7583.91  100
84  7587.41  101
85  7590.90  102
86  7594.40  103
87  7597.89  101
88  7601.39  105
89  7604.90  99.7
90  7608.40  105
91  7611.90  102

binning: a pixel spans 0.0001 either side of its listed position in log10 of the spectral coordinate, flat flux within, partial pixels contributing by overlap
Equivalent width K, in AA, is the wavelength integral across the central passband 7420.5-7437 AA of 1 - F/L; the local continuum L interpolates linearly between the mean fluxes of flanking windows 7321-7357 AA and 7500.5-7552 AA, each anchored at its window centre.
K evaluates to 0.1 AA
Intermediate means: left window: 97.6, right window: 102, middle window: 99.4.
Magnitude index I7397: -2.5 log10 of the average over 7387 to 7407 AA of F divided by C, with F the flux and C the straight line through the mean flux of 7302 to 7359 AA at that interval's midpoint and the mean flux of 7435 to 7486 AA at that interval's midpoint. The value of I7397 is 0.02 mag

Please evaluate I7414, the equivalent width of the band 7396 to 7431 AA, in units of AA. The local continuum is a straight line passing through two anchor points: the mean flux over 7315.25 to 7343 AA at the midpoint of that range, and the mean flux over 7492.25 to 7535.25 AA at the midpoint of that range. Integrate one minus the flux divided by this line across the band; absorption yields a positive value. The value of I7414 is 0.6 AA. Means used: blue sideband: 97.6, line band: 97.8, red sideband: 102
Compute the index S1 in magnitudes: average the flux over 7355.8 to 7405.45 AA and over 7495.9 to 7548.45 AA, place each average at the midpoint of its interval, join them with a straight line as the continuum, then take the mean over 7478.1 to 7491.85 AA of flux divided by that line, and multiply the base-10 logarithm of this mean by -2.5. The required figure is 0.02 mag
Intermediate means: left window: 97.4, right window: 102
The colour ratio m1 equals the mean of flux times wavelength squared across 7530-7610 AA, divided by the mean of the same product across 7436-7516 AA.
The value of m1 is 1.05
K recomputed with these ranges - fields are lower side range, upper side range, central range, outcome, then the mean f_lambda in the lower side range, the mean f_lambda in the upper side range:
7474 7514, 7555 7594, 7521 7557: -0.4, 99.8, 102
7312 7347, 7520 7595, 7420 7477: -0.2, 97.7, 102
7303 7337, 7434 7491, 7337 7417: 0.5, 97.2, 101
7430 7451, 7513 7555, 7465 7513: 0.6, 100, 103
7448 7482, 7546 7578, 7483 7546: 0.5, 102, 102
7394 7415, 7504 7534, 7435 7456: -0.4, 97.7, 102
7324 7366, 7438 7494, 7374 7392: 0.0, 97.2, 100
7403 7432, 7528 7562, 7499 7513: 0.1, 98.4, 103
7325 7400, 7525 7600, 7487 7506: 0.2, 97.6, 102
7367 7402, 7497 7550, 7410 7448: 0.2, 98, 102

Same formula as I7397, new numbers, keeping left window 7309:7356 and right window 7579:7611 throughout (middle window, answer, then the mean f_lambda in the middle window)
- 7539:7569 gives -0.01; 103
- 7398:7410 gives 0.02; 97.3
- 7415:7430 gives 0.01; 98.2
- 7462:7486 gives 0.00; 100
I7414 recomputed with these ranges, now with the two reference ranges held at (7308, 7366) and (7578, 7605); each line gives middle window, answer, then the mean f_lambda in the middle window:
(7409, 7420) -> 0.1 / 97.8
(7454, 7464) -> 0.0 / 100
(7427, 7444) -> -0.3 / 101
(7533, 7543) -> -0.3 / 104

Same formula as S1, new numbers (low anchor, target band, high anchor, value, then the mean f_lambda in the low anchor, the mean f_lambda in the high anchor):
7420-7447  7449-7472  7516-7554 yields -0.02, 99.2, 103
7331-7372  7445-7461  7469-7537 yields -0.03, 97.9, 101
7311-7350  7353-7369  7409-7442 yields 0.02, 97.8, 99.1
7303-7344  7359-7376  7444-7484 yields 0.01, 97.4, 101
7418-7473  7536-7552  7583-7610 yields -0.01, 100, 102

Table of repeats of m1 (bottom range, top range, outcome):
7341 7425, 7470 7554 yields 1.07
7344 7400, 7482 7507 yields 1.05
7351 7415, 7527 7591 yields 1.10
